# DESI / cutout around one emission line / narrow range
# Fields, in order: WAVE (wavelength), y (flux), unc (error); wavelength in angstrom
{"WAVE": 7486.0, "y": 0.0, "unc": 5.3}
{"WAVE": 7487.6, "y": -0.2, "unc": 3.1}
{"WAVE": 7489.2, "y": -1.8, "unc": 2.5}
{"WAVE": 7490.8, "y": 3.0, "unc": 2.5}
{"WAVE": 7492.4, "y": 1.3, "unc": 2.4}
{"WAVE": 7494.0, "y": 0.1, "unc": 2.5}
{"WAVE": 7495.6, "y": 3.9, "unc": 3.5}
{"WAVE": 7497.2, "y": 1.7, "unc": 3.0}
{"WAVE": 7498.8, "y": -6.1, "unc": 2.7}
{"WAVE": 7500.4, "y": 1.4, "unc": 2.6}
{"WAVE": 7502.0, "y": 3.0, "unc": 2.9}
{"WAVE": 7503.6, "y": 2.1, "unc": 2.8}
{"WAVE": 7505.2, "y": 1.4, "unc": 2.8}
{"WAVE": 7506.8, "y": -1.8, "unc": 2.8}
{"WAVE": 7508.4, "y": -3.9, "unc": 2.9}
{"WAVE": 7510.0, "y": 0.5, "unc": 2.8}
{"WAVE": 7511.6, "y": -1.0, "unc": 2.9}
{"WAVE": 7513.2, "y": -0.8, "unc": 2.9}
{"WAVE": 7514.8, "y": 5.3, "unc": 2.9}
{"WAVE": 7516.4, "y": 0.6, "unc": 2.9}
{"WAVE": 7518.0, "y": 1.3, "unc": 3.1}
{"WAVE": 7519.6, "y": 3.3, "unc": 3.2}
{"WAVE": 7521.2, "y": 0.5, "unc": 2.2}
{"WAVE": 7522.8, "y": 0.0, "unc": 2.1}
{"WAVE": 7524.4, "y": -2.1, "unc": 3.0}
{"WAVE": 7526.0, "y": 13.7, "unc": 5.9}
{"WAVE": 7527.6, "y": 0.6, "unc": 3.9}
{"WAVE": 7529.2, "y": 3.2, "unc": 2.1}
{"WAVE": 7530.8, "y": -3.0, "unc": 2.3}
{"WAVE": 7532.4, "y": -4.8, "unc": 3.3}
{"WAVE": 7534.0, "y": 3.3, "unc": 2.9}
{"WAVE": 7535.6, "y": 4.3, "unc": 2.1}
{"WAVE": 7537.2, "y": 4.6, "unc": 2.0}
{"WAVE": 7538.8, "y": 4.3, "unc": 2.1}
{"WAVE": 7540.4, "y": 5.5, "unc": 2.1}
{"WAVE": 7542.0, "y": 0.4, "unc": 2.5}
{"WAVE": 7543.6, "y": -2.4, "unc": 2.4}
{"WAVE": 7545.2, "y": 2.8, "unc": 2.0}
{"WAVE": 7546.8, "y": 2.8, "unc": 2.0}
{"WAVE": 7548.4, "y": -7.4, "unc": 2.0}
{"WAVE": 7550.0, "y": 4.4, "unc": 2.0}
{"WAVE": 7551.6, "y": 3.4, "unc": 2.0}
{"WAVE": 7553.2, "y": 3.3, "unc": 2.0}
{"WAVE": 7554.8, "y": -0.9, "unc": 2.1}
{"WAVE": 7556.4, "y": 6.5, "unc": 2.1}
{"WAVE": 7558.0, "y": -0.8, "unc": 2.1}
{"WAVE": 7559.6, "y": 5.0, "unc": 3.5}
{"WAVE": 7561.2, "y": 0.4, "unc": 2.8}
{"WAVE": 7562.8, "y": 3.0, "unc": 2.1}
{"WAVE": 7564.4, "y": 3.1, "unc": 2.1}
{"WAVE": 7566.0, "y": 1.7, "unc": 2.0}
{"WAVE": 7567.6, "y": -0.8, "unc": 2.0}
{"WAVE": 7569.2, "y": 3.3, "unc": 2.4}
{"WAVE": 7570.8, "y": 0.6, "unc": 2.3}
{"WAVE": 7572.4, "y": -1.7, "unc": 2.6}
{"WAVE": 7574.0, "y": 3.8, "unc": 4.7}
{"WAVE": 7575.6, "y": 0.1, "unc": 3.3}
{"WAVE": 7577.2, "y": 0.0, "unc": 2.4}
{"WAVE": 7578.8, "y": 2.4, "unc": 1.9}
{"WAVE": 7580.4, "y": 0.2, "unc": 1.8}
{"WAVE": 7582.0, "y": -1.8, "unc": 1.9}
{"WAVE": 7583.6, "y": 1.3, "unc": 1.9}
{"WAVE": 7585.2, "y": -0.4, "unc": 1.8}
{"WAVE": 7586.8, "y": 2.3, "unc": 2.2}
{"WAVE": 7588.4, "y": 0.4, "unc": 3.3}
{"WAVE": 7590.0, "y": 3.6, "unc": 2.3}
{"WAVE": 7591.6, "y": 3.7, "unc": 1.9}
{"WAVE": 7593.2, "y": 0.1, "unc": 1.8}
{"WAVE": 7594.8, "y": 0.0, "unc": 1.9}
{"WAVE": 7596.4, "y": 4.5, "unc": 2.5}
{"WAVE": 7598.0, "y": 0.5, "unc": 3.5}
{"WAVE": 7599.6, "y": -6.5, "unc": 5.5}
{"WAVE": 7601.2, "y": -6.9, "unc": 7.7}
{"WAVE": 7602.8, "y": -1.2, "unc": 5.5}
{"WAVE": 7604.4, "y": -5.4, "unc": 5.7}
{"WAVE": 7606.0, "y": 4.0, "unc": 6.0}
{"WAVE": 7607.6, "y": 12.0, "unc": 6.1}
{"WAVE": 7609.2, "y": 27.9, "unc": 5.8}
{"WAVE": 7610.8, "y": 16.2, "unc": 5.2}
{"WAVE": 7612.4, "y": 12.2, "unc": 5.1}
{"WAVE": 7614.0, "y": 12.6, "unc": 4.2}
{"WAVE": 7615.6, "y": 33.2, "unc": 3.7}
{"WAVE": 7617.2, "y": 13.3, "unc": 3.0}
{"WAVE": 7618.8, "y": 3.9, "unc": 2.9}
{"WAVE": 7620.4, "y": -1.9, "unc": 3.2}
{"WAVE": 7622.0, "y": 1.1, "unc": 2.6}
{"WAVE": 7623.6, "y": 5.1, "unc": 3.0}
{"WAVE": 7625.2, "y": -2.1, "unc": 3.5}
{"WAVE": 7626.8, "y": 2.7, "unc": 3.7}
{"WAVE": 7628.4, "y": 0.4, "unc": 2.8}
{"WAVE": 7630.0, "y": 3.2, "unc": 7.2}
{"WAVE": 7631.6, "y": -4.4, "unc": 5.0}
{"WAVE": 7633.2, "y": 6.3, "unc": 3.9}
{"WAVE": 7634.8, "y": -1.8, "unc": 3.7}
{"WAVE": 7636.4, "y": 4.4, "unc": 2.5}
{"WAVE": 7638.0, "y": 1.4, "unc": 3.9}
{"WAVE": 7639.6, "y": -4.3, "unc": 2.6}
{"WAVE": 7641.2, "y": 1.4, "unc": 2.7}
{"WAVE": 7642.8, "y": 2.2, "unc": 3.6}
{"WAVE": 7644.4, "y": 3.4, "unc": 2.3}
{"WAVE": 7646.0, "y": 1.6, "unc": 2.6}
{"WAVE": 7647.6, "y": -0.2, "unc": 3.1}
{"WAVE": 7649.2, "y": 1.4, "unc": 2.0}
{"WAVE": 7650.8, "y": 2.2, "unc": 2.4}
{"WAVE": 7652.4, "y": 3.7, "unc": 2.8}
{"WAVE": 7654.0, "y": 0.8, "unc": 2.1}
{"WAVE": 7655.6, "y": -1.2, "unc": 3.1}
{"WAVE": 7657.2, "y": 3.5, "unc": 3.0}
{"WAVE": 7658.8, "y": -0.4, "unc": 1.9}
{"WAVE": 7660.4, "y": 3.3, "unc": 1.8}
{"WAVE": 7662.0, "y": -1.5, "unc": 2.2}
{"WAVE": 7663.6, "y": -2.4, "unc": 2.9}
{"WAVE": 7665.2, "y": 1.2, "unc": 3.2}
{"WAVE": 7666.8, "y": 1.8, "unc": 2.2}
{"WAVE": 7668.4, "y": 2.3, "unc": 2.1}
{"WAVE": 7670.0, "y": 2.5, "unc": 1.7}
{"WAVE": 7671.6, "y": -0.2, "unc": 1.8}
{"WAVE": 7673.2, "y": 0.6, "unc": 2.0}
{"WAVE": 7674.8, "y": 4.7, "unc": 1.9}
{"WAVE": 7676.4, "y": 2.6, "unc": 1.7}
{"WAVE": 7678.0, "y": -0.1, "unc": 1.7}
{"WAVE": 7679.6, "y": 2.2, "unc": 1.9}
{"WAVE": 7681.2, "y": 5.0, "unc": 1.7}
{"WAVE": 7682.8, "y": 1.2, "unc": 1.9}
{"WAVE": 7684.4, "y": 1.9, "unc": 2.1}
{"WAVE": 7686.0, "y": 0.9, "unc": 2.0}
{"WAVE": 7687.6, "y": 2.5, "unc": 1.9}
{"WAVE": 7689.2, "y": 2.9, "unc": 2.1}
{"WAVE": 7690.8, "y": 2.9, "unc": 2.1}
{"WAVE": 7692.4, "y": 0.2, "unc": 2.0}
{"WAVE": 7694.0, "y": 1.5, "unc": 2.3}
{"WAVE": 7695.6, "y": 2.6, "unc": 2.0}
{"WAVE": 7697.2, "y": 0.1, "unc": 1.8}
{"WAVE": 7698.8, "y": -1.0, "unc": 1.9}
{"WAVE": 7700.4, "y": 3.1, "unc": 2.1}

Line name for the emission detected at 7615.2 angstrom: [O II] 3727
